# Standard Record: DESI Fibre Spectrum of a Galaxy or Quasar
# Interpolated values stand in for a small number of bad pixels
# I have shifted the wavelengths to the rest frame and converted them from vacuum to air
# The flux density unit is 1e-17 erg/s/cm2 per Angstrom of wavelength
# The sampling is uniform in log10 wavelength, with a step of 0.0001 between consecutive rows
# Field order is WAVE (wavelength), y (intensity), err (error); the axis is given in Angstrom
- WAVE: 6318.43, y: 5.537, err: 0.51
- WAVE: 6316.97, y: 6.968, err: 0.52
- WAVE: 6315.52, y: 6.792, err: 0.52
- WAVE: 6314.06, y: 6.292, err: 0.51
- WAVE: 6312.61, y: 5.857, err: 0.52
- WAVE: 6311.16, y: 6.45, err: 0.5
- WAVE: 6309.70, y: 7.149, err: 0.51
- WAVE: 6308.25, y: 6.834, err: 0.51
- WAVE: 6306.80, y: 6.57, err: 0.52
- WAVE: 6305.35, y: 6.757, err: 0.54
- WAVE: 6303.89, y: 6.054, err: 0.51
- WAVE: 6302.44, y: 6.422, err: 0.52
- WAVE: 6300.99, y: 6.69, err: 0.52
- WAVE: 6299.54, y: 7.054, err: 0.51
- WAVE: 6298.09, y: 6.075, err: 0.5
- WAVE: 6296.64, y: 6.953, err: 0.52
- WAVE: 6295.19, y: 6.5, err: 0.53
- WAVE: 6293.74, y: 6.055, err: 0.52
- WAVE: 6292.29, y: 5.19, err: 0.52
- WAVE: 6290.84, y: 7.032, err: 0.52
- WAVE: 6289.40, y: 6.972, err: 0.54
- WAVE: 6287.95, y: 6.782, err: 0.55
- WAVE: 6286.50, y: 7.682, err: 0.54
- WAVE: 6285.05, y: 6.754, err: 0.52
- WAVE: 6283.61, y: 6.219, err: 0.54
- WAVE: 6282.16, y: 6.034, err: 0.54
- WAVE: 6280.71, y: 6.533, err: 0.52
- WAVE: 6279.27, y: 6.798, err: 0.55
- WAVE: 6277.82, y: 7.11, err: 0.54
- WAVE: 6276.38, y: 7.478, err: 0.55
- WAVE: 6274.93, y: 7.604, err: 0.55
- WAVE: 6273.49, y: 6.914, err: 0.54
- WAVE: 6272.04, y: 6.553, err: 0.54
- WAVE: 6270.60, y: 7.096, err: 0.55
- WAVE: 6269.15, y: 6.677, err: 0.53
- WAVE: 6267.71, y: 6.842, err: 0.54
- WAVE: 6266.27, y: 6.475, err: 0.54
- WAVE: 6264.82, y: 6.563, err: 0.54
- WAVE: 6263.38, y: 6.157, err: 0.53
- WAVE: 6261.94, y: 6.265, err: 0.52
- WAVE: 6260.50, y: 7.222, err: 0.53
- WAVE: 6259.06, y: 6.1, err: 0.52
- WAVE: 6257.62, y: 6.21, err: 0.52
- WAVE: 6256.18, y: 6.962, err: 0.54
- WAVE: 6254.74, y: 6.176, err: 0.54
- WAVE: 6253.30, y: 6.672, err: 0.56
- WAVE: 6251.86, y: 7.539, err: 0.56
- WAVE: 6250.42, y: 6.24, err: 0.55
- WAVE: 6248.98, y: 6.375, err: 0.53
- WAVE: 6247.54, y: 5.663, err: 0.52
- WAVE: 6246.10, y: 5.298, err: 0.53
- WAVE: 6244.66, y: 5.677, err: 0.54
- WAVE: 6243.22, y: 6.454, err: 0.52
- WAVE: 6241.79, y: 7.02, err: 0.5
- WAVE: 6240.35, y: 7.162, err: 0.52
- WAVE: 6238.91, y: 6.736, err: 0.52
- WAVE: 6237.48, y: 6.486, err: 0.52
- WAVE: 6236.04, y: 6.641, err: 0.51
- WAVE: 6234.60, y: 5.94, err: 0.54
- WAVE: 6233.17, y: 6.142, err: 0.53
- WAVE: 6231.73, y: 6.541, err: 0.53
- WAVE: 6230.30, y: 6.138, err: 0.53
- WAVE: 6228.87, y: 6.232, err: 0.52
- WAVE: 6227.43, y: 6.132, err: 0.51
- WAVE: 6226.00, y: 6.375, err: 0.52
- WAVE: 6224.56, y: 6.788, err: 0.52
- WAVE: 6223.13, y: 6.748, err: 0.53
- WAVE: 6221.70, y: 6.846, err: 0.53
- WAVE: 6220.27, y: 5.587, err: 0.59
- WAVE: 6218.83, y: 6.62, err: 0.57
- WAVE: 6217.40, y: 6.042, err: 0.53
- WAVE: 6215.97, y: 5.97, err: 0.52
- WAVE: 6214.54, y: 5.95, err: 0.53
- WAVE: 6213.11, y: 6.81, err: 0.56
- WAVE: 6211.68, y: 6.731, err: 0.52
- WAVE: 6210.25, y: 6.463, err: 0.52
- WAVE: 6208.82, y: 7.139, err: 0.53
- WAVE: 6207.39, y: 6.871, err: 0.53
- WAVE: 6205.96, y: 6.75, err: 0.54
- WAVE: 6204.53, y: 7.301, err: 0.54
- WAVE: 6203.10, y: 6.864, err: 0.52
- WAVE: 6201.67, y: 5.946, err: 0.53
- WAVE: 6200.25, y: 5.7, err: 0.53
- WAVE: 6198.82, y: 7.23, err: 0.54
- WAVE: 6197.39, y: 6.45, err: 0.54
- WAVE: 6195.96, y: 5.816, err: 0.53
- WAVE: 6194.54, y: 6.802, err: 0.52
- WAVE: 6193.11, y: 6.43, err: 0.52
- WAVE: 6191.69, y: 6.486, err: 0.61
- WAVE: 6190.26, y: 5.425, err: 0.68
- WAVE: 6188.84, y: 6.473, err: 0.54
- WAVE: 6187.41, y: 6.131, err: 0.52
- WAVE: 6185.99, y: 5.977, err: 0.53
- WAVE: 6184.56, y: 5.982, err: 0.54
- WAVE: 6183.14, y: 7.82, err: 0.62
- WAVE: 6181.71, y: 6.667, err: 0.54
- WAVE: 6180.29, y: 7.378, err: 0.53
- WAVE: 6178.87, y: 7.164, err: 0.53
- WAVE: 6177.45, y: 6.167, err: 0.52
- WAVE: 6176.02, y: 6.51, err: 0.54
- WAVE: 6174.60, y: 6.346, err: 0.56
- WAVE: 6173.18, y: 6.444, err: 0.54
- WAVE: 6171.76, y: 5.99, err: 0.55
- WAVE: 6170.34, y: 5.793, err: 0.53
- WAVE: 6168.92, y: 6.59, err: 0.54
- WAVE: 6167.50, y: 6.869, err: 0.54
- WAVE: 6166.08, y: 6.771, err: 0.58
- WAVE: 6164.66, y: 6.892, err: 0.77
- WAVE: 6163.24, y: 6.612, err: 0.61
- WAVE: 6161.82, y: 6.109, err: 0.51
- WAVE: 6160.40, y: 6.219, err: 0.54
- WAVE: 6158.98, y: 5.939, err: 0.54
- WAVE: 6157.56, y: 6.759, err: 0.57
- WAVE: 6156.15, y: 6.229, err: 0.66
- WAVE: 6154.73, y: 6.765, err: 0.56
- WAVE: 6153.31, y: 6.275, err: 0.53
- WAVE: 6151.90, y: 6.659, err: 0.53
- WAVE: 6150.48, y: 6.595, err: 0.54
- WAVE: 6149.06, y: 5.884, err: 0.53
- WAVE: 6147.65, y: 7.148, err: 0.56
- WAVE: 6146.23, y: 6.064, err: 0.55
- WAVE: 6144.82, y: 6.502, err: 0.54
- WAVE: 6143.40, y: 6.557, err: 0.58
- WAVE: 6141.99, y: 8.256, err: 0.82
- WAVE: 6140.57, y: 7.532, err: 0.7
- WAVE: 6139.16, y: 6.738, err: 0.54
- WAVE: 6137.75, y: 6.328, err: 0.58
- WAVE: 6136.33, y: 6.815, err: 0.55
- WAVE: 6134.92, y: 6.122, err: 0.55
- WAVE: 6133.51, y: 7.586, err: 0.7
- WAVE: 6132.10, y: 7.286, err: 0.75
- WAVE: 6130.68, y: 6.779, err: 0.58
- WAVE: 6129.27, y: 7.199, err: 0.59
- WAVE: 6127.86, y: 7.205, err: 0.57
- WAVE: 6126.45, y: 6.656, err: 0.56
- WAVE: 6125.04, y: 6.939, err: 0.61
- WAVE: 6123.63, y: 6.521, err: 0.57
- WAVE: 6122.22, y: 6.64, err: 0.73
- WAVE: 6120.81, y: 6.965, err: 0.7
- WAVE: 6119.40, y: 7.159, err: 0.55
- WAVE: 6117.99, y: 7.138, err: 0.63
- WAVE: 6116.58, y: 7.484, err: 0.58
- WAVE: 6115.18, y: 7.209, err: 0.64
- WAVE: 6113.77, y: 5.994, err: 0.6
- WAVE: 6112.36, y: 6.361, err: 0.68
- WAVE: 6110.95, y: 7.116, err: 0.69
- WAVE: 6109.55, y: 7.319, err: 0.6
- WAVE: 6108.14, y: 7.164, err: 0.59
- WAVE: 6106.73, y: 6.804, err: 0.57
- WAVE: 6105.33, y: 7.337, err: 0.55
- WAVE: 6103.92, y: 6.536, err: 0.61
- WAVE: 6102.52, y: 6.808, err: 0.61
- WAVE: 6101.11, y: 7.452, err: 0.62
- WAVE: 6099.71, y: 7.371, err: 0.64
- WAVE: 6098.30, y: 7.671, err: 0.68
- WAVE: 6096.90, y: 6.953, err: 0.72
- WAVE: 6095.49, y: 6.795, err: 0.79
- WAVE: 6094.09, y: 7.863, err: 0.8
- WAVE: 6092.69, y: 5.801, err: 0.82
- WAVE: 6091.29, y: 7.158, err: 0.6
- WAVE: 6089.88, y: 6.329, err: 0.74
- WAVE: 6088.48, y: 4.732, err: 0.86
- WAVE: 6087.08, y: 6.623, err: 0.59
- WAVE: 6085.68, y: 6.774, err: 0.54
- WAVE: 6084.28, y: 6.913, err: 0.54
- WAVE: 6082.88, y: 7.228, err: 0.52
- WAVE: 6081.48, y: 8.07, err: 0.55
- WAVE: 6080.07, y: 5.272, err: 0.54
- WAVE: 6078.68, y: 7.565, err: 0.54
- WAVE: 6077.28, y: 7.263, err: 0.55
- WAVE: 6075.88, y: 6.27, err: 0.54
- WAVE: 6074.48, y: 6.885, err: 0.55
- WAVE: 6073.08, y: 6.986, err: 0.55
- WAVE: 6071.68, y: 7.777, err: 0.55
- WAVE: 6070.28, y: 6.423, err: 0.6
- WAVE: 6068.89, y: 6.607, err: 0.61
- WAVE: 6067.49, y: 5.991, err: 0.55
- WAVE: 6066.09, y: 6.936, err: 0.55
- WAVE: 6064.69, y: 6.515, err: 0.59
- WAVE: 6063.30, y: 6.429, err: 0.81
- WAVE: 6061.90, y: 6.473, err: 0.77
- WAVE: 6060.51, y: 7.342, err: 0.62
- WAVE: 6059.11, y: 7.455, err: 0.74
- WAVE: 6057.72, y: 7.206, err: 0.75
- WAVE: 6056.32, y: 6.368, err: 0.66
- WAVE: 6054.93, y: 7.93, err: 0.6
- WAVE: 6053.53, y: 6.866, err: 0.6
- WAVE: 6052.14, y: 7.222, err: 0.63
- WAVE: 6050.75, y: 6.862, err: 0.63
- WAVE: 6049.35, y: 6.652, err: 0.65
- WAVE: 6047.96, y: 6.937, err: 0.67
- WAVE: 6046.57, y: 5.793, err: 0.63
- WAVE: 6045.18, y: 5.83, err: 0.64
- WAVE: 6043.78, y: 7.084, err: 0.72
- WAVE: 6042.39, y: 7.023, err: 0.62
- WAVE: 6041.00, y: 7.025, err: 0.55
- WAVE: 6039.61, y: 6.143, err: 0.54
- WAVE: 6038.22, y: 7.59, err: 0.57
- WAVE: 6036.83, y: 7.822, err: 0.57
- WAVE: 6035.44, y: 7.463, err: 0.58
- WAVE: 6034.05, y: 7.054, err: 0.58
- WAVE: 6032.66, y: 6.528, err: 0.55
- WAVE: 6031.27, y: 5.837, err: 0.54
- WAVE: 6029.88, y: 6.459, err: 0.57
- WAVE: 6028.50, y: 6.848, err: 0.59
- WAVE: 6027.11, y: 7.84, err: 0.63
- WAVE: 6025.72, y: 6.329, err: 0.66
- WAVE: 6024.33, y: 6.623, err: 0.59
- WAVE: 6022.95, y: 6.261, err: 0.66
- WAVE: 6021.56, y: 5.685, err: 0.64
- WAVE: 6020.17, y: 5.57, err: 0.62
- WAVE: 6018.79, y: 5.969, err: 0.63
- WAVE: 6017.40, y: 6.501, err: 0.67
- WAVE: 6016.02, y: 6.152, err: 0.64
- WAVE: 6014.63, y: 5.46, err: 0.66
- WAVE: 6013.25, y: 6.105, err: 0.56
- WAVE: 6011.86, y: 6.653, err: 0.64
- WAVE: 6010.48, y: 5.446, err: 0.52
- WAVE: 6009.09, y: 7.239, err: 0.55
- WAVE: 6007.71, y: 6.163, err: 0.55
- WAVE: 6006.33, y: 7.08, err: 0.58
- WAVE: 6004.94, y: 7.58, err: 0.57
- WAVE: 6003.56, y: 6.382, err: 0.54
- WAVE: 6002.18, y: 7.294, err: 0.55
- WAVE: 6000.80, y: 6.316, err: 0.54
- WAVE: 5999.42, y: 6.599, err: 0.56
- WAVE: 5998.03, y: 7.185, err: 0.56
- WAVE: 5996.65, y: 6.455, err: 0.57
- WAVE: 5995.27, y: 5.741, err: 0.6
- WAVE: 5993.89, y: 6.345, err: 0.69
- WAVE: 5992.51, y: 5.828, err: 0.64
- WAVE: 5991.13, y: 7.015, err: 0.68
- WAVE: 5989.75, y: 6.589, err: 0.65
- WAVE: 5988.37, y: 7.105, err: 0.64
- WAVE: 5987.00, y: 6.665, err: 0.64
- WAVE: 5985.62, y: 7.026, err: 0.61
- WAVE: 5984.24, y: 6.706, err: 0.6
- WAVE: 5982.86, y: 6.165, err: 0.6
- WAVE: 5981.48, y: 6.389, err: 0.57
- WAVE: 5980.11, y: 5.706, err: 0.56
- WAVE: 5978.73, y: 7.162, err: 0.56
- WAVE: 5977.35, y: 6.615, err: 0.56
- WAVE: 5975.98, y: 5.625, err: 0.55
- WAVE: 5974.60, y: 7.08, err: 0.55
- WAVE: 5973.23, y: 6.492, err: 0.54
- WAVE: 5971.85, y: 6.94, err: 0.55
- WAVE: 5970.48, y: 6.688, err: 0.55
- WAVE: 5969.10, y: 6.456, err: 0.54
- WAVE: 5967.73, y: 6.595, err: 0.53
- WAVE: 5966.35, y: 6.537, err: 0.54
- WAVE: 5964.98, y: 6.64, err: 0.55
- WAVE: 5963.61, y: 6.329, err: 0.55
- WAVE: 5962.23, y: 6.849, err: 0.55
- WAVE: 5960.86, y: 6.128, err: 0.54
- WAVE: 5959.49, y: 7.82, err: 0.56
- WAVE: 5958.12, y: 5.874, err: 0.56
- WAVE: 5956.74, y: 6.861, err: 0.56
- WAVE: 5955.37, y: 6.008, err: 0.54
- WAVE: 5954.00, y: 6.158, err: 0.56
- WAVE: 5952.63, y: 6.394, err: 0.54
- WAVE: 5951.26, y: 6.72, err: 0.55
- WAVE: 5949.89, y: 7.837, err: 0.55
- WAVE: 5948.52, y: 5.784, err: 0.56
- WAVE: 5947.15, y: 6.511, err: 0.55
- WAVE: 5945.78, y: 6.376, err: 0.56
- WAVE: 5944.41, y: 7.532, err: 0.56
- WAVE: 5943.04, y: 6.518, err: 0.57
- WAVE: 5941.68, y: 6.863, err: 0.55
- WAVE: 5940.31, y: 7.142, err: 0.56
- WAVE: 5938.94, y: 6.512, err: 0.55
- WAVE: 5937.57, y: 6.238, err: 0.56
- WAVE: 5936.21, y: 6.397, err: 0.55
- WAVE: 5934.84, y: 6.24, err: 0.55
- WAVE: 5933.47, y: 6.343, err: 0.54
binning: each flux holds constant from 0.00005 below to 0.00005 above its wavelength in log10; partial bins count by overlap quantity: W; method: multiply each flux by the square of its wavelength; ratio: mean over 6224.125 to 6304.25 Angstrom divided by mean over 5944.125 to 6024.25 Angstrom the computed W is 1.1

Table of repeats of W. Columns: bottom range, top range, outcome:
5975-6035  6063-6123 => 1.09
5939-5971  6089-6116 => 1.10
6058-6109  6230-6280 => 1.01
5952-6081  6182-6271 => 1.04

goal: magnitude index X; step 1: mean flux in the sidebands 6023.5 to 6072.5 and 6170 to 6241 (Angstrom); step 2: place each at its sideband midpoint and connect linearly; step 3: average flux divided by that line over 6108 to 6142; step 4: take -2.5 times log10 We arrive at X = -0.047 mag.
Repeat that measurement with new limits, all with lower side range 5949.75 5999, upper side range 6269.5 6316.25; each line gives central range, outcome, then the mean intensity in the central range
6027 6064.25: -0.05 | 6.88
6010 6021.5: 0.10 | 5.98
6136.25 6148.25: -0.04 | 6.88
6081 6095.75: -0.02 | 6.74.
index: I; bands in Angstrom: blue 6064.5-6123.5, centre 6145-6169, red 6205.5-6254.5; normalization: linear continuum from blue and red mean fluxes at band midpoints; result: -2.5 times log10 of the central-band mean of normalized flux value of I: 0.03 mag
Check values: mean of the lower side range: 6.86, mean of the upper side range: 6.43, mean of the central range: 6.49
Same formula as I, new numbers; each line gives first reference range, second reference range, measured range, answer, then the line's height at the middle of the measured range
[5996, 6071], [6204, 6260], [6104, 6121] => -0.07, 6.58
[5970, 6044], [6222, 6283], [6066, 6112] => -0.05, 6.57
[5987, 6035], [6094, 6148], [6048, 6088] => -0.02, 6.74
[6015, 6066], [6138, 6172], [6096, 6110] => -0.08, 6.64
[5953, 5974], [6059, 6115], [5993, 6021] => 0.04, 6.65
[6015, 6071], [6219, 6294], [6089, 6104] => -0.05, 6.65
